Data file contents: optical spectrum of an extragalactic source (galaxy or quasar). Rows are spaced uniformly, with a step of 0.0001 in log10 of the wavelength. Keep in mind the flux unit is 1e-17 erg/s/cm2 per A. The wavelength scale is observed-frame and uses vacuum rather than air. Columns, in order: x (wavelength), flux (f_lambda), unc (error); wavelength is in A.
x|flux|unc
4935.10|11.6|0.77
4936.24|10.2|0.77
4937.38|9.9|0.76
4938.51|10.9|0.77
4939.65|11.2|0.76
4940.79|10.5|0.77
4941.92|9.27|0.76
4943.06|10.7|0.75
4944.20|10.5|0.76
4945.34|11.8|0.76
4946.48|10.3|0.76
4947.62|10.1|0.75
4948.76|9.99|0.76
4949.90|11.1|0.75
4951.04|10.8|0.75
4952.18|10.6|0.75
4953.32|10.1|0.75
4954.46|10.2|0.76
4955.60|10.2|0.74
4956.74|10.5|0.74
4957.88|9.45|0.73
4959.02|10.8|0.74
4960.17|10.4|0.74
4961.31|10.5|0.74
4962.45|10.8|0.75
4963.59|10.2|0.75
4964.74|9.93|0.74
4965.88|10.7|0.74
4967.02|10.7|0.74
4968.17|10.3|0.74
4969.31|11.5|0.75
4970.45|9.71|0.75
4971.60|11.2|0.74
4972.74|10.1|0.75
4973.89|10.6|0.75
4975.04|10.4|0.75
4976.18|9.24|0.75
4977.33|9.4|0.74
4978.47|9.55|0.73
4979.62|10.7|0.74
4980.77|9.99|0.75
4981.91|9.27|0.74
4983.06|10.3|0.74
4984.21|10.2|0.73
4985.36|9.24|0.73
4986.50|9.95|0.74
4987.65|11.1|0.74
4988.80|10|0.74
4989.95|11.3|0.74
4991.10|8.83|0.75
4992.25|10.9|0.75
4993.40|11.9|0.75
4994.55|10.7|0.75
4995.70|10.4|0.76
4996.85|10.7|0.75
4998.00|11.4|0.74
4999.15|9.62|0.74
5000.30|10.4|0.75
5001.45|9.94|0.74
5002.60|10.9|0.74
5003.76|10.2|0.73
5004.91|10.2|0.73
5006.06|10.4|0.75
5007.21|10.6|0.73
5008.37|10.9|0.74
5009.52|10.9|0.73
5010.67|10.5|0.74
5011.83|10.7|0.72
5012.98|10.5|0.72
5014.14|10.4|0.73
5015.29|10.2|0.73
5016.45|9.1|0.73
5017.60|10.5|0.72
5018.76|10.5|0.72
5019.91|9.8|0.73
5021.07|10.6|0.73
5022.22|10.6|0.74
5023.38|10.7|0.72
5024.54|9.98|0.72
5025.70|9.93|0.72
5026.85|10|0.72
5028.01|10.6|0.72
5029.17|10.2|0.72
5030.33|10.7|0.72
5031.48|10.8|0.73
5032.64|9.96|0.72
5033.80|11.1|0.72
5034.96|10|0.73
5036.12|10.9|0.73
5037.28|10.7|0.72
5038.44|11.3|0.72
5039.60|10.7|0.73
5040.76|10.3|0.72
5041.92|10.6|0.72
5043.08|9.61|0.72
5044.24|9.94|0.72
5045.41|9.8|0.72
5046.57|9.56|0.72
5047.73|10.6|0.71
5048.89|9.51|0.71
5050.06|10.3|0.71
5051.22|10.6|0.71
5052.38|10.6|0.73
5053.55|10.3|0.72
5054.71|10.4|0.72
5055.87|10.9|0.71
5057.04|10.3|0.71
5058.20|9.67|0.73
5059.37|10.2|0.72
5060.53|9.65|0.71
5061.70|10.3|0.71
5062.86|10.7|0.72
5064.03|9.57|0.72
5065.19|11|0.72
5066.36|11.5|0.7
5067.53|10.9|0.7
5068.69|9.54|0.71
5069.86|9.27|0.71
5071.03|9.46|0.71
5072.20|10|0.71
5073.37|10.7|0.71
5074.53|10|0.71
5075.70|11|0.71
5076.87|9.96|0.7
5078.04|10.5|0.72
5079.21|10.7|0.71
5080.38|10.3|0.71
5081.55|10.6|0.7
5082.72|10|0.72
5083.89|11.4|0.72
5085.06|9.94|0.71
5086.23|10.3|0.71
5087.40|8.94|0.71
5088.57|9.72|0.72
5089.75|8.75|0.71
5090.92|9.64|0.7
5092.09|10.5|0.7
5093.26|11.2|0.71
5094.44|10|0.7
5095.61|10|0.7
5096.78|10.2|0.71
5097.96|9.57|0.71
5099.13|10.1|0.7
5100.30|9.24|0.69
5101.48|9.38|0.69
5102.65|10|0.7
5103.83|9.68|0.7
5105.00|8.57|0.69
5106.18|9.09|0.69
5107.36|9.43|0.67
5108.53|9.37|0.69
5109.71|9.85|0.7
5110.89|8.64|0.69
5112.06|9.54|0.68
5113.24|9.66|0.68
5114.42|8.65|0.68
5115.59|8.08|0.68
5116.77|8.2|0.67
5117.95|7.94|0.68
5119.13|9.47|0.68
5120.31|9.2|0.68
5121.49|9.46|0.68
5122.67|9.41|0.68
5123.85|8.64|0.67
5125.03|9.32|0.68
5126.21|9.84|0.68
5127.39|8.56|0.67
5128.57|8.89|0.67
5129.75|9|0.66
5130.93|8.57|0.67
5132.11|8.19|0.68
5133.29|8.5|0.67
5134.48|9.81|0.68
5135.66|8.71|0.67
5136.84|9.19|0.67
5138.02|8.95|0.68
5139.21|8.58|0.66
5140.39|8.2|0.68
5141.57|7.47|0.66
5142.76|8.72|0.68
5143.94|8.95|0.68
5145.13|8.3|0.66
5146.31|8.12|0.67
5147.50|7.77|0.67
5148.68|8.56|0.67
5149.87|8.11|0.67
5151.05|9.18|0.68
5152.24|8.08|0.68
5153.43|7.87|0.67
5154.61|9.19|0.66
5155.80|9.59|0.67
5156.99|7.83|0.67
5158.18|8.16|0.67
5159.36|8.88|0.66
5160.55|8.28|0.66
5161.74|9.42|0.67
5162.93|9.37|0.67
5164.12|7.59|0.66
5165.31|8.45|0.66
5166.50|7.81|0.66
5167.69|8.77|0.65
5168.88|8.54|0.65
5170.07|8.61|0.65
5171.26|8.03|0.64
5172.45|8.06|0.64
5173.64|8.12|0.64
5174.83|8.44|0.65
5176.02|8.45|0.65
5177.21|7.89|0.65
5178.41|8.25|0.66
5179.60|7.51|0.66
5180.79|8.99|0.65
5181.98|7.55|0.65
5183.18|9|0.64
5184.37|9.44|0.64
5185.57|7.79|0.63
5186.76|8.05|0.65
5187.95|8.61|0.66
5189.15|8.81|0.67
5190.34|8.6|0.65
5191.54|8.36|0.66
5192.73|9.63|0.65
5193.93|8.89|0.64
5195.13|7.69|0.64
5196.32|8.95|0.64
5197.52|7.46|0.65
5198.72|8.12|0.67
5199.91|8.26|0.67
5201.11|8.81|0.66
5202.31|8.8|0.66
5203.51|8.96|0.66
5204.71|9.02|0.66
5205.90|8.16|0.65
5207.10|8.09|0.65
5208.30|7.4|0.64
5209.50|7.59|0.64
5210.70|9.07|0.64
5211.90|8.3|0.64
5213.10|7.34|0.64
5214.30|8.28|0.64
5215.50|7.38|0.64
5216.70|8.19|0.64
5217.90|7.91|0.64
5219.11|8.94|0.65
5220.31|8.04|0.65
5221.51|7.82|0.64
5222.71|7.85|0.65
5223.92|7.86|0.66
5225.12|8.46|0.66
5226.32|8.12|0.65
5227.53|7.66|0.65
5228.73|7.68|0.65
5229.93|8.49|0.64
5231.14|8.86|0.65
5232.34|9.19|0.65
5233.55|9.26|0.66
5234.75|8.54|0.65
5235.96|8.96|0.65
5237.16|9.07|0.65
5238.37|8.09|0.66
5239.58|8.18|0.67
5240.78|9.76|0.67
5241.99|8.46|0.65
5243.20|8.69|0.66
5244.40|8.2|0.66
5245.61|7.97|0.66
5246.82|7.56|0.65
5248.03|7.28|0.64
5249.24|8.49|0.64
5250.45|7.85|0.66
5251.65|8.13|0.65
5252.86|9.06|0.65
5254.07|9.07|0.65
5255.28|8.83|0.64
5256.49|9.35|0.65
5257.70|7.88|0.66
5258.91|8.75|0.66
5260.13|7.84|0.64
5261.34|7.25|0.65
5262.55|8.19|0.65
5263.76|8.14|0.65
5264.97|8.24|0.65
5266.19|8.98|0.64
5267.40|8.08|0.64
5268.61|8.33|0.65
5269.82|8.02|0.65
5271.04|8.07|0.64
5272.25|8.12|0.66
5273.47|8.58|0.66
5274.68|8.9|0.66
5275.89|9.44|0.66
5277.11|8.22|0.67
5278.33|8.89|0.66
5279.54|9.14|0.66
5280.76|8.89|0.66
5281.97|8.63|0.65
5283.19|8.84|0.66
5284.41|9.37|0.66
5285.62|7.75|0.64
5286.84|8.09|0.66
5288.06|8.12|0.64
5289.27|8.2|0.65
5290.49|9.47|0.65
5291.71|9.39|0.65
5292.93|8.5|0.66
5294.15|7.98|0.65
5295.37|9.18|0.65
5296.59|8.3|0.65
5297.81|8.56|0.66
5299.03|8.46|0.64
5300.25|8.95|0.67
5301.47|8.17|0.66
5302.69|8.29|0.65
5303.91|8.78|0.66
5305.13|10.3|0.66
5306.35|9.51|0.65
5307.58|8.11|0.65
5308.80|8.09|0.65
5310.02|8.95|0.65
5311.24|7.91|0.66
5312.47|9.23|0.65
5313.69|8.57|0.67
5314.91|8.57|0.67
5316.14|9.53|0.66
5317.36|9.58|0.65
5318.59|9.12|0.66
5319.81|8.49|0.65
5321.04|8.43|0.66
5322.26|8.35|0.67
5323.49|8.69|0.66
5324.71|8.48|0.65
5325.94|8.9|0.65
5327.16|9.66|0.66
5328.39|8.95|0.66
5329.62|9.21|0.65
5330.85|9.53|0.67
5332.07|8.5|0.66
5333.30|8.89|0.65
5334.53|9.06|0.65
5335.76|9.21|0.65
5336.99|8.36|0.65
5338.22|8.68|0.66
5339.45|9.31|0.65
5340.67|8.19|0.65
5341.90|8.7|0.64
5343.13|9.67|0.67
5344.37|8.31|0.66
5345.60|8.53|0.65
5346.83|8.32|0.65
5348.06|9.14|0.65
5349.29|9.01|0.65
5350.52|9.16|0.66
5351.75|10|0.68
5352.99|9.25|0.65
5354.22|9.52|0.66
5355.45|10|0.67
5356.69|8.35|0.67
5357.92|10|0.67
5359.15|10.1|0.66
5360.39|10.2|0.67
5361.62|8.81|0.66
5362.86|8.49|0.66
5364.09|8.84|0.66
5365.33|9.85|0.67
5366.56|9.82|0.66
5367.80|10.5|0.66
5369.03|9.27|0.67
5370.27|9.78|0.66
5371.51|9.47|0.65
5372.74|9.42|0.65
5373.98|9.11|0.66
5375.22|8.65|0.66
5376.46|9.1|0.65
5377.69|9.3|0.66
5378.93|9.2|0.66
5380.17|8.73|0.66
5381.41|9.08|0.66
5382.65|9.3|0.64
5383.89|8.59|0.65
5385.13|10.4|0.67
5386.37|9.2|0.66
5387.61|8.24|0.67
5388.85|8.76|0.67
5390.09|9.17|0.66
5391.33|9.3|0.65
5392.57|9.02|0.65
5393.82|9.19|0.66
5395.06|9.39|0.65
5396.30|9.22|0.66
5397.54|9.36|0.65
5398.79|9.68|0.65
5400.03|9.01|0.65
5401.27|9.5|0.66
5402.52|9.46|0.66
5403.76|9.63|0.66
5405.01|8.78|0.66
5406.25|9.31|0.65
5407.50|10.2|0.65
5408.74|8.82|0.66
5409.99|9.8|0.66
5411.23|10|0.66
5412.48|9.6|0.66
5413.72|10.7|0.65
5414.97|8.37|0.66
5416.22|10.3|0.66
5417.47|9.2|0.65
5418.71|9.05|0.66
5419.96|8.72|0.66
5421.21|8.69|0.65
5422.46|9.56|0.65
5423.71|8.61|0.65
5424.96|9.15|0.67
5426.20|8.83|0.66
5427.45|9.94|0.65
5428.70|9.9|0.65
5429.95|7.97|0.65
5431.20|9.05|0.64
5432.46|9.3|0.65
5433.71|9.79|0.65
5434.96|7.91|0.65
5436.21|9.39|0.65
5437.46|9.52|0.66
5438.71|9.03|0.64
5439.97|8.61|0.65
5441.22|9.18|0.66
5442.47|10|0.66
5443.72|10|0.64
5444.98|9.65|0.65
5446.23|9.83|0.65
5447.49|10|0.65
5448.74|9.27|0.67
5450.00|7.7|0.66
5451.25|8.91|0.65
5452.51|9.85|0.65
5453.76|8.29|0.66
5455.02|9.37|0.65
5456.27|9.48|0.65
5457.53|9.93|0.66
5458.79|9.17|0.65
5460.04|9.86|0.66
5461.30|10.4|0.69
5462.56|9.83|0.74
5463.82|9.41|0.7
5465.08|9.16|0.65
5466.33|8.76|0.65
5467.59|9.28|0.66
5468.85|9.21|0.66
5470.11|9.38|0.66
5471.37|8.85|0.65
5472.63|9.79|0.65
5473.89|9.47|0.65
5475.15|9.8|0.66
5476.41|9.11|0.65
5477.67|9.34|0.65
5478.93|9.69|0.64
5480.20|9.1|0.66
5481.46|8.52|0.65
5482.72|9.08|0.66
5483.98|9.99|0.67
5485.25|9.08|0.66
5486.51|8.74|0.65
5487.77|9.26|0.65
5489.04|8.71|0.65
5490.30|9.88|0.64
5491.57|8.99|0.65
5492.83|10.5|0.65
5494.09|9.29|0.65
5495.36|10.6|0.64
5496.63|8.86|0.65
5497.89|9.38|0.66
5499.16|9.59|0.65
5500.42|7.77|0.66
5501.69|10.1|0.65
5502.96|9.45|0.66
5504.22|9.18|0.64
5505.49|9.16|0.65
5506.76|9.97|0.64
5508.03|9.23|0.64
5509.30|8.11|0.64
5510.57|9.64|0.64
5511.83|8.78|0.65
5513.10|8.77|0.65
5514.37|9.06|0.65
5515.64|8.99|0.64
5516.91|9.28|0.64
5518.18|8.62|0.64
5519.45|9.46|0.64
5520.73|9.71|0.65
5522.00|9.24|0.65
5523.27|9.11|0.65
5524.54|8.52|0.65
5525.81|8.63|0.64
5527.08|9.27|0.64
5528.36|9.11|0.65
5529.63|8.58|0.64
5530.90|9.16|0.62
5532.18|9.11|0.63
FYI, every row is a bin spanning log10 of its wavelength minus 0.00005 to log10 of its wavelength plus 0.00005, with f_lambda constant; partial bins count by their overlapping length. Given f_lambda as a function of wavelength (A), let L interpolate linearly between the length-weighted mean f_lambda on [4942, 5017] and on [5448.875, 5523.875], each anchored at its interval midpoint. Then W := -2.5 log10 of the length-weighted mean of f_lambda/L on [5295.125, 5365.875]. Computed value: 0.08 mag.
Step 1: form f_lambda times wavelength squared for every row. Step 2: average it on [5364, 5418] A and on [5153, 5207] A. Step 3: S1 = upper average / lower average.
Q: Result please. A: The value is 1.2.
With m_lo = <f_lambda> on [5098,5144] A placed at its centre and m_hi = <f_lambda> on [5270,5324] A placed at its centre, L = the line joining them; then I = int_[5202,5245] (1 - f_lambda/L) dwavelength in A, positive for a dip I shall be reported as 2.3 A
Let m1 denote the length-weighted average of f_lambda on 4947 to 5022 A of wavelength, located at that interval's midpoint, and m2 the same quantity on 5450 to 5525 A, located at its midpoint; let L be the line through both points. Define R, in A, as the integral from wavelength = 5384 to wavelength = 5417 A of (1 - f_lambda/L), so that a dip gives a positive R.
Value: 0.3 A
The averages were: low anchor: 10.4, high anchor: 9.28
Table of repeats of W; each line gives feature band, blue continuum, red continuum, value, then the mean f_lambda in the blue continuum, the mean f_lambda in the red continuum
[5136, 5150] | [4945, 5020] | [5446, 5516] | 0.19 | 10.4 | 9.3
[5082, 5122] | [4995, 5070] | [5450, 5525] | 0.07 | 10.4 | 9.28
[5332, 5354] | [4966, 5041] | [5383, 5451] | 0.06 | 10.4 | 9.27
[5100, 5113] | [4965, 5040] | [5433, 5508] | 0.09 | 10.4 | 9.35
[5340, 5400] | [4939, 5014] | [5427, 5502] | 0.04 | 10.4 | 9.33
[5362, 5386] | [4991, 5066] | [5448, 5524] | 0.03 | 10.4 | 9.28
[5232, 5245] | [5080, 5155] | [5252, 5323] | 0.00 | 9.17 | 8.62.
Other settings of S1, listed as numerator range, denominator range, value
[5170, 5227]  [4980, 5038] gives 0.86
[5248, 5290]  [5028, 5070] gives 0.89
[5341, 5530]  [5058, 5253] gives 1.16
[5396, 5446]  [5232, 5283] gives 1.17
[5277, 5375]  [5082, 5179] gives 1.08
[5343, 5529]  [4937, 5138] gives 1.07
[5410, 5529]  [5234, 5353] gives 1.14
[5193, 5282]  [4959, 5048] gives 0.89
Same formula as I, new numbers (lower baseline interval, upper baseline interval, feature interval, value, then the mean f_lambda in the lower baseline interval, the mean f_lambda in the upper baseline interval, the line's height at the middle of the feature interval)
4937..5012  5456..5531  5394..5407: 0.2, 10.4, 9.27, 9.47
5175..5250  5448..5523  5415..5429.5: -0.2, 8.34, 9.28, 9.06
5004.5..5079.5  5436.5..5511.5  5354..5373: 0.1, 10.3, 9.34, 9.6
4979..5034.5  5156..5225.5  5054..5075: -1.1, 10.4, 8.33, 9.74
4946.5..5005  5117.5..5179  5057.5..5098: -3.7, 10.3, 8.6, 9.31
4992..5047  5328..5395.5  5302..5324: 1.3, 10.4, 9.17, 9.35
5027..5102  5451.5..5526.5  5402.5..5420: -0.1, 10.2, 9.28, 9.46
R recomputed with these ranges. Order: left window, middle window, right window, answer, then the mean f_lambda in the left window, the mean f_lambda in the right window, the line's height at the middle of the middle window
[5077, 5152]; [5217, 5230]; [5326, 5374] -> 1.7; 9.26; 9.21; 9.23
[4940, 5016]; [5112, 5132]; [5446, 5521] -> 2.3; 10.4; 9.29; 10.1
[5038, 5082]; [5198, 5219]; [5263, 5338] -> 2.4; 10.3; 8.71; 9.31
